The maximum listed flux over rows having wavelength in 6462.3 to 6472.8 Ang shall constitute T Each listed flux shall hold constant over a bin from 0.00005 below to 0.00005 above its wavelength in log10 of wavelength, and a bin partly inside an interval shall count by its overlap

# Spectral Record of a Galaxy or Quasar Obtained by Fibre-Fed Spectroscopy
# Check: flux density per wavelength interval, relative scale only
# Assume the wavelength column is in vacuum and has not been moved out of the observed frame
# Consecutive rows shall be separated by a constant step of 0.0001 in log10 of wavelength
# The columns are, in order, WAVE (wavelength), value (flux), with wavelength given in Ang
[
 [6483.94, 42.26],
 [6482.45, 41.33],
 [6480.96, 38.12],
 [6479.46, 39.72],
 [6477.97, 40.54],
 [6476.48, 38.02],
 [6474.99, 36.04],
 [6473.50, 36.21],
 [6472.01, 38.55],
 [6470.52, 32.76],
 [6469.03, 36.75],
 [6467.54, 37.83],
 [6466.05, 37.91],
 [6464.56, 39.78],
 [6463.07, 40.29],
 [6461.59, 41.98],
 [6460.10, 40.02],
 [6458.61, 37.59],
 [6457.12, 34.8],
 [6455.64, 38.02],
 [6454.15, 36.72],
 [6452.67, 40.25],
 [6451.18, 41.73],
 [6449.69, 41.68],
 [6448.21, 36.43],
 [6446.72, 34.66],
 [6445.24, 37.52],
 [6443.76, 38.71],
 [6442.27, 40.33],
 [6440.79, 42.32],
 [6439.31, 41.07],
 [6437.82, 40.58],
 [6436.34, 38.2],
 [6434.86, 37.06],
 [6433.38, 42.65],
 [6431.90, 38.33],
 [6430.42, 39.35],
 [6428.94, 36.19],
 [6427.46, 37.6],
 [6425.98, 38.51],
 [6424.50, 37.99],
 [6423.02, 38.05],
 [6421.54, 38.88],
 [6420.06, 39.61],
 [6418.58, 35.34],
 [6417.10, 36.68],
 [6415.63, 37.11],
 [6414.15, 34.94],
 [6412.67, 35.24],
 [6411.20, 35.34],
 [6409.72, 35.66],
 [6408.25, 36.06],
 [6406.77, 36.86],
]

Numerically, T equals 40.29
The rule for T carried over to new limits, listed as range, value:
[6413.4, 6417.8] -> 37.11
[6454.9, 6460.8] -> 40.02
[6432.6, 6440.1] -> 42.65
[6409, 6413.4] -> 35.66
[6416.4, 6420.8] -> 39.61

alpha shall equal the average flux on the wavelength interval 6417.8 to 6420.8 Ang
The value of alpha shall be 37.4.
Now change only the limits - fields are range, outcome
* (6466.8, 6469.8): 37.2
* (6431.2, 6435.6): 39.4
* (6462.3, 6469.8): 38.5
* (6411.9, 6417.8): 36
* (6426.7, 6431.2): 37.7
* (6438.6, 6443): 41.3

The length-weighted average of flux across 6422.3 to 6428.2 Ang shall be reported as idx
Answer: 38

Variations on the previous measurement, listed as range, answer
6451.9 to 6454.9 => 38.5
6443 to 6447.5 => 36.9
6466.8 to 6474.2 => 36.4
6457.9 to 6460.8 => 38.8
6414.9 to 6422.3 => 37.5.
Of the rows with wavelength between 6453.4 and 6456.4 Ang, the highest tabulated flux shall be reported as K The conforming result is 38.02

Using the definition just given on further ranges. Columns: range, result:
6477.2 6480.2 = 40.54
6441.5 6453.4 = 41.73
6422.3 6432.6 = 39.35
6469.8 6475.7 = 38.55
